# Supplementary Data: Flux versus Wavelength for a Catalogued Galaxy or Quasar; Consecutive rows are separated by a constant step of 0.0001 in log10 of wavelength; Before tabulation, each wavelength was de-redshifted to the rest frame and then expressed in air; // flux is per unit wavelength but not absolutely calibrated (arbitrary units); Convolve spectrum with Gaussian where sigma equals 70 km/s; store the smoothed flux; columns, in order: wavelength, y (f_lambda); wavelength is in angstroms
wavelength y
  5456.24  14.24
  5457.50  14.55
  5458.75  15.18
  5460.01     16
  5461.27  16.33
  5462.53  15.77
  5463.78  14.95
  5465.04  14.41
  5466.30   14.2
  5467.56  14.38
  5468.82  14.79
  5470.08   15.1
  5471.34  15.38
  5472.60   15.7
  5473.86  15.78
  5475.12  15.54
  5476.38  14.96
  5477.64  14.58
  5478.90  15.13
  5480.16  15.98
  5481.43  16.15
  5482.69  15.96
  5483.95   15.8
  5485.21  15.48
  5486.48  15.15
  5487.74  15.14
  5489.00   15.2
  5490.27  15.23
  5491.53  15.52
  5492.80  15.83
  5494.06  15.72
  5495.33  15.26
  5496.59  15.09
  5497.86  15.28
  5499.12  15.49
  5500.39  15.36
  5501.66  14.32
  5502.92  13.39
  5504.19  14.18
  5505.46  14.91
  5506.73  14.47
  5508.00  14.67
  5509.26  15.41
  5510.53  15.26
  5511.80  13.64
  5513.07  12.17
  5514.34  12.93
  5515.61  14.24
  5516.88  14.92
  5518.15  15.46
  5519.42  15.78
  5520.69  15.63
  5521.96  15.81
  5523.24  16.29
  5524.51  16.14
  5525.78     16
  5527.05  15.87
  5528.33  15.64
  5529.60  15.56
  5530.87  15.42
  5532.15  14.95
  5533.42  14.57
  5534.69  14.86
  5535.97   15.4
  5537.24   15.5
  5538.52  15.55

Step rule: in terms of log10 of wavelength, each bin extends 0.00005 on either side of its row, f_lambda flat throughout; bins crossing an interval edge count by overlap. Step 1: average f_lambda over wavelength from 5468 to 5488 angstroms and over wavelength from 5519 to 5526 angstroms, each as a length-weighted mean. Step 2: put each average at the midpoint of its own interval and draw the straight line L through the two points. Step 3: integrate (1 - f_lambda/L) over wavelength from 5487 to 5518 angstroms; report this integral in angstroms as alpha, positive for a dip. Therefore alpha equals 1.9 angstroms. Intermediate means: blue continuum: 15.4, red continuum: 15.9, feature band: 14.7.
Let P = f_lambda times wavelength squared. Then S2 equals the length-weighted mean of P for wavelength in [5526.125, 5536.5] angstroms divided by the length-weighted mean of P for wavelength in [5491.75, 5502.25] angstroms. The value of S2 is 1.01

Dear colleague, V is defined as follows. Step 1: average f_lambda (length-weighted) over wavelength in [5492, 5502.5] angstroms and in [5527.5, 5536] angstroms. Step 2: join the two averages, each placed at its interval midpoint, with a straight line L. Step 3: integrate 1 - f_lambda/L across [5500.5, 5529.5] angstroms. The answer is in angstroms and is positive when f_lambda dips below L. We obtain 0.6 angstroms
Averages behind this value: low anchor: 15.3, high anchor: 15.2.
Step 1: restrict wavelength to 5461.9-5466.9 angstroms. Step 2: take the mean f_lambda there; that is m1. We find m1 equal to 14.8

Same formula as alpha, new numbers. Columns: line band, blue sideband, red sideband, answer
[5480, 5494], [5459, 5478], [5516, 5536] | -0.3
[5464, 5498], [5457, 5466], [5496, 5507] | -0.6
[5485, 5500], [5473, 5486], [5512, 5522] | -0.2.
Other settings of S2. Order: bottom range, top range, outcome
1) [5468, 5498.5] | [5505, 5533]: 0.99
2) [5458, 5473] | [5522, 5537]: 1.05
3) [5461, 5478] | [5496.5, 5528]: 1.00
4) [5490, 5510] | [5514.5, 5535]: 1.04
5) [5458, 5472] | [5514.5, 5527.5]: 1.05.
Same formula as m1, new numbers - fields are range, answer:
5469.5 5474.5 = 15.5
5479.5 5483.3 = 16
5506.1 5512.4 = 14.7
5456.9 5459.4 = 14.9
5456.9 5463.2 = 15.6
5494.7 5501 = 15.3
